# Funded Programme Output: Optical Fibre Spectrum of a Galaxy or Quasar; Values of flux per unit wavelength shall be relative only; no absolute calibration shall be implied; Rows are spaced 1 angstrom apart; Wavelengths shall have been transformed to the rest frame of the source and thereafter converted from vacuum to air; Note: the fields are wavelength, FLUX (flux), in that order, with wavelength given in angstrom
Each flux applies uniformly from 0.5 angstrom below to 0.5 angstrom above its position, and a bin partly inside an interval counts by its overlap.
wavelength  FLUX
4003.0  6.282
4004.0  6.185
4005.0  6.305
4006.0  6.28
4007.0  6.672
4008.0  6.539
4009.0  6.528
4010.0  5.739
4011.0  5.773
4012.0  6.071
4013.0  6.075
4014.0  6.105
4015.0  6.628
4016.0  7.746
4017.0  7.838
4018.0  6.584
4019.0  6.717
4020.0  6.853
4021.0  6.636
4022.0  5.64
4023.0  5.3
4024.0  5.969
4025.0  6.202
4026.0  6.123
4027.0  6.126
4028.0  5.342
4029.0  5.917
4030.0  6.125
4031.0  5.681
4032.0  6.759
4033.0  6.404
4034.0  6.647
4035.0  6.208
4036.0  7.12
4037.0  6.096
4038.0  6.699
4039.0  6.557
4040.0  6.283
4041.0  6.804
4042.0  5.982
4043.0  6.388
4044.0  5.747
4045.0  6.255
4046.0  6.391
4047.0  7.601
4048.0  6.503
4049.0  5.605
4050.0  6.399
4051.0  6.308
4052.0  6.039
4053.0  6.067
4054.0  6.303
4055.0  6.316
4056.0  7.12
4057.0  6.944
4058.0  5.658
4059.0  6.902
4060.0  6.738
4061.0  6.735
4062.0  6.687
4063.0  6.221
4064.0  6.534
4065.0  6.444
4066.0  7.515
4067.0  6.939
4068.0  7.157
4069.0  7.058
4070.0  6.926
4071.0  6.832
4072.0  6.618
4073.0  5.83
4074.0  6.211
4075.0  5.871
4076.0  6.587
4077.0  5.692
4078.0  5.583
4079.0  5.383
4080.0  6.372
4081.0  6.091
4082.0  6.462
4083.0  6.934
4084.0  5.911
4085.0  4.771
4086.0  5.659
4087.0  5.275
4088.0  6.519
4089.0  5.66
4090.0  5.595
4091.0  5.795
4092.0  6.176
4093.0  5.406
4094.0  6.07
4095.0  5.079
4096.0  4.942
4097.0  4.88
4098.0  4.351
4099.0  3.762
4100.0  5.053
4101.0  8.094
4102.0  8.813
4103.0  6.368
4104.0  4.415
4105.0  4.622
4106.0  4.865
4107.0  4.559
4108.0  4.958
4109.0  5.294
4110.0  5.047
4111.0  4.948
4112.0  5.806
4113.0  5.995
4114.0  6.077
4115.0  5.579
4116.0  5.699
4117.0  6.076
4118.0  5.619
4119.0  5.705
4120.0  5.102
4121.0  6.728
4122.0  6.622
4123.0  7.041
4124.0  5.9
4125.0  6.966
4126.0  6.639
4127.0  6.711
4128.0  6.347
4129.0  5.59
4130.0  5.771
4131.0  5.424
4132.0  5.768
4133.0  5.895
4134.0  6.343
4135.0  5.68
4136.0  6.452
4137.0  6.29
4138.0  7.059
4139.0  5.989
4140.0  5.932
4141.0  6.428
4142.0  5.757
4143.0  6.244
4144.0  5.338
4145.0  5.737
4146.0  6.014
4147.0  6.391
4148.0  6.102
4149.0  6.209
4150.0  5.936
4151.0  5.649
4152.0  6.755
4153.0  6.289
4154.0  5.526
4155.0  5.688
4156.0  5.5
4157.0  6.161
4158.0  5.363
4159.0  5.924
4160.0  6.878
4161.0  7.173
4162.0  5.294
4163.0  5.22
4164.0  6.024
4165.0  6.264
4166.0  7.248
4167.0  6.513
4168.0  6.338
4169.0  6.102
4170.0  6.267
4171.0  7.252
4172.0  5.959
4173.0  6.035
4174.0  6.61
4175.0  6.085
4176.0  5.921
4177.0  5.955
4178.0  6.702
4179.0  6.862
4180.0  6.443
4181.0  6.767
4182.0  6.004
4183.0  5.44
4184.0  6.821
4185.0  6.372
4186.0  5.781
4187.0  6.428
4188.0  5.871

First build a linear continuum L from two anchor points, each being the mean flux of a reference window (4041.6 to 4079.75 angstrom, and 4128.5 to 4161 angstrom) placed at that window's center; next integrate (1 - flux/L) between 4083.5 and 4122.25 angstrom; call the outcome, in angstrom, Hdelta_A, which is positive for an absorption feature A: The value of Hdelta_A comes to 3.99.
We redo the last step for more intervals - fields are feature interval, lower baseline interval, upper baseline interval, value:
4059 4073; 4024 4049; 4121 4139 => -1.0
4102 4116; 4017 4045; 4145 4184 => 1.8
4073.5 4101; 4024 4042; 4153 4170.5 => 2.3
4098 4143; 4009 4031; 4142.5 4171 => 1.8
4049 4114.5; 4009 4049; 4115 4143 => 2.4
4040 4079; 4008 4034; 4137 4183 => -1.2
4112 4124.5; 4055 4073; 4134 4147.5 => 0.6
